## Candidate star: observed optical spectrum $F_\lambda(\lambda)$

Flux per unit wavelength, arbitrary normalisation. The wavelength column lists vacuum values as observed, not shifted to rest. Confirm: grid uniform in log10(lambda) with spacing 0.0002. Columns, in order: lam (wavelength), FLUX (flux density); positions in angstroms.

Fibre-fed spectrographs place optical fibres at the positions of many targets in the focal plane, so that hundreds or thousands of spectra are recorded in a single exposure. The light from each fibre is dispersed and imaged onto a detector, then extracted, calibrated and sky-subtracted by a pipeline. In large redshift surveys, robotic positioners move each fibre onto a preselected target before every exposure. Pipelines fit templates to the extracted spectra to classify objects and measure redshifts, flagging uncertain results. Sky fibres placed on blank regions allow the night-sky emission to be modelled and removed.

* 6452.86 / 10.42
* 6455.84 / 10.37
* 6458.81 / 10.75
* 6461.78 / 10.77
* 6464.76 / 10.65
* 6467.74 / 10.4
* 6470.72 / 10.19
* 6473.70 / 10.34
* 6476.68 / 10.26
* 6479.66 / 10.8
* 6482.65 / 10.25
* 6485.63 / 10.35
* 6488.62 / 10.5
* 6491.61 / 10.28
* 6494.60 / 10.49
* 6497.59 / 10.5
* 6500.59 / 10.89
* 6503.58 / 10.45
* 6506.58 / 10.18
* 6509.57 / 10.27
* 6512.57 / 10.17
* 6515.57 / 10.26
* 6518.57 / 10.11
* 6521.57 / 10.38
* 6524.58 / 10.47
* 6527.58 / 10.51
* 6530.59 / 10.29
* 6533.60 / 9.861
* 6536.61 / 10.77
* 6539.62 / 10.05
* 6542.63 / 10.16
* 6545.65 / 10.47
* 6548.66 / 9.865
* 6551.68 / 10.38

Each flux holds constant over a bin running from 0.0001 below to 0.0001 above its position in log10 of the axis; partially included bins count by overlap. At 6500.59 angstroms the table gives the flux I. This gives 10.89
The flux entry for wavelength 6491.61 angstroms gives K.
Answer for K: 10.28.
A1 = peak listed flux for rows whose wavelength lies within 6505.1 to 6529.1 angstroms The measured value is 10.51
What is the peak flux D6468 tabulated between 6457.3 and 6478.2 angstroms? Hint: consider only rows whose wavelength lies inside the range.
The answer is 10.77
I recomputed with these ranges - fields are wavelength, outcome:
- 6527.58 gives 10.51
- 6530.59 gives 10.29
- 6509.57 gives 10.27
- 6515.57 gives 10.26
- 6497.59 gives 10.5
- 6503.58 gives 10.45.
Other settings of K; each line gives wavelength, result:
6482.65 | 10.25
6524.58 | 10.47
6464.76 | 10.65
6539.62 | 10.05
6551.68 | 10.38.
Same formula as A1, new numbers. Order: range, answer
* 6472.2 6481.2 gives 10.8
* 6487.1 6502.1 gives 10.89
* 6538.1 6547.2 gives 10.47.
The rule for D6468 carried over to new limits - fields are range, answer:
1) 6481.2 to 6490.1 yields 10.5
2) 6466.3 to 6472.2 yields 10.4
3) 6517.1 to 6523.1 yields 10.38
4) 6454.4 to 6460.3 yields 10.75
